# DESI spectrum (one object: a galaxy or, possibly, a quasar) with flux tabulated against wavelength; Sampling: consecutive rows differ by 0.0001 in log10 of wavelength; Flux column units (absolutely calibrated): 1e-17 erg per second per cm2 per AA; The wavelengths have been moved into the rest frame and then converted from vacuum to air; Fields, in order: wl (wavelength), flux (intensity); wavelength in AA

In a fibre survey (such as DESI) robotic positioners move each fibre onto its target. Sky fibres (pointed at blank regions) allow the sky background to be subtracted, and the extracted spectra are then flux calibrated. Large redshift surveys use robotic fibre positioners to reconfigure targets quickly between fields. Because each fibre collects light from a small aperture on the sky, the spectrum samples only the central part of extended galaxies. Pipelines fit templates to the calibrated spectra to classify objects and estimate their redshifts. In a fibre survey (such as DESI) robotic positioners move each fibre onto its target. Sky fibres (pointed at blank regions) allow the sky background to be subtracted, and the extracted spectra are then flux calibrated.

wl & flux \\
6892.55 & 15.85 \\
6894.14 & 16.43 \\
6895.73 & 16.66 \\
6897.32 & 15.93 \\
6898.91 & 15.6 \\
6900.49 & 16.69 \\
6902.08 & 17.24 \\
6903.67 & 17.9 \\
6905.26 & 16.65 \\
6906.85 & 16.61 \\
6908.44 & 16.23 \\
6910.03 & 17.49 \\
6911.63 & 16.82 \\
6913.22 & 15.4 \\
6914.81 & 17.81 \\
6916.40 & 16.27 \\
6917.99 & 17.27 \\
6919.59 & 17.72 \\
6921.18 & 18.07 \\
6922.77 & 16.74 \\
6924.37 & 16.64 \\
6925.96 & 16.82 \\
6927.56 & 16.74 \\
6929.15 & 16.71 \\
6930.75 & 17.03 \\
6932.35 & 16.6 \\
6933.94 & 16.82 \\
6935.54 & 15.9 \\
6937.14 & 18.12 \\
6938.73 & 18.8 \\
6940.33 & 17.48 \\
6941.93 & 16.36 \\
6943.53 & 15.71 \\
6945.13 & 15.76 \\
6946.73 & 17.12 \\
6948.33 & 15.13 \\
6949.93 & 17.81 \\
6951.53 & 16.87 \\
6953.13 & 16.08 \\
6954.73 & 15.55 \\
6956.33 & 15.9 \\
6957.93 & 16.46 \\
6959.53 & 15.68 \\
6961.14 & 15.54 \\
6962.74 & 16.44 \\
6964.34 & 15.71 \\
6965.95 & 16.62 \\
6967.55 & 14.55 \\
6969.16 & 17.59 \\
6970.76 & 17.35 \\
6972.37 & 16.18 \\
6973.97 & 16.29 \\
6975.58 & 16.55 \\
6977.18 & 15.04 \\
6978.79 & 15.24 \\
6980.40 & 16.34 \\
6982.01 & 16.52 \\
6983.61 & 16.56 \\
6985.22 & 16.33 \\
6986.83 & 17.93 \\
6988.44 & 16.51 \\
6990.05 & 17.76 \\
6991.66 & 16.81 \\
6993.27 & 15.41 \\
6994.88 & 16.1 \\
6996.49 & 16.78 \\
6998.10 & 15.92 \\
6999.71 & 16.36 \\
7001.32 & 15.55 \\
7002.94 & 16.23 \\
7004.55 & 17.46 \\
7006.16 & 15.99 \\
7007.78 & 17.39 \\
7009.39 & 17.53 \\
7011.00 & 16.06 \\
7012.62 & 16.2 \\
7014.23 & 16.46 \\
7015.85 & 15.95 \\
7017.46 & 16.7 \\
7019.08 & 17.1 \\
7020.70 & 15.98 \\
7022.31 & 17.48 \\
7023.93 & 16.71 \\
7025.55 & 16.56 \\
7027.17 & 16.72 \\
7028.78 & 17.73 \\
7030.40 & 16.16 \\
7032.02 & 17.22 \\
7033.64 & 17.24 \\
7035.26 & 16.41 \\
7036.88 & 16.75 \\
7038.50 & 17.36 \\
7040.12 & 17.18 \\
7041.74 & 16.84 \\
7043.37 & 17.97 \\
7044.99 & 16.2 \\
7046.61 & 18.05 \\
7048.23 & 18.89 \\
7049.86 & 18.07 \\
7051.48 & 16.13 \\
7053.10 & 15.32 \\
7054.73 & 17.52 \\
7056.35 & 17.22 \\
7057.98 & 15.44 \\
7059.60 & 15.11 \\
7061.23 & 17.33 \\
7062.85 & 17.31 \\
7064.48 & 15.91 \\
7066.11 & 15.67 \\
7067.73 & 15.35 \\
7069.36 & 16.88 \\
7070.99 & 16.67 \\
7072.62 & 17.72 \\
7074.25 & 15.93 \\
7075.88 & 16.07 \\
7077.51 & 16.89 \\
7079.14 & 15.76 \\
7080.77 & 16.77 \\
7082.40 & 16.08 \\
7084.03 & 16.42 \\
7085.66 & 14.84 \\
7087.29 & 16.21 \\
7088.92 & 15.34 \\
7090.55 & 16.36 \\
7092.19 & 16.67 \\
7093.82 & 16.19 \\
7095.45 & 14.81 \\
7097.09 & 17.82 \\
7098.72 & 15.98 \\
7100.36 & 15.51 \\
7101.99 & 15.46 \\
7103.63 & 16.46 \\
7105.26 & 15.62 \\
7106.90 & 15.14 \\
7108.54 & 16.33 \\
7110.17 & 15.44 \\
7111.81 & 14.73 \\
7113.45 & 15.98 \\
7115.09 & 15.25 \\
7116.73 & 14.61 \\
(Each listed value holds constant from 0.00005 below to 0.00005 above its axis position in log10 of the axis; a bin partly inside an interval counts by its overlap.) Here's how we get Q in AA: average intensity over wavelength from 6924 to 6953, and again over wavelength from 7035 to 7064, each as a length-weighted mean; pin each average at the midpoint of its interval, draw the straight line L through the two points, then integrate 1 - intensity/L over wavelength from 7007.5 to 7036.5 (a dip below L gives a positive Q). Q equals 0.3 AA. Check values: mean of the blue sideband 16.8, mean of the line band 16.7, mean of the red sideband 16.9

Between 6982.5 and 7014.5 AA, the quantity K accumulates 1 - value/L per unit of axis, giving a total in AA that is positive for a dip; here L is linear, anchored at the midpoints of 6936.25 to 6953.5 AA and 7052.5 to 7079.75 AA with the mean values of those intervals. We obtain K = 0.1 AA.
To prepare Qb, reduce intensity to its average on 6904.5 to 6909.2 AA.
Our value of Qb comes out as 16.5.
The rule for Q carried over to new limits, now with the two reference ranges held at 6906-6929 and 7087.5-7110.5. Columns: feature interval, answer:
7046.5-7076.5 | -0.9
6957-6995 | 0.6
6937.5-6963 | 0.4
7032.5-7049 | -1.0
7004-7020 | -0.3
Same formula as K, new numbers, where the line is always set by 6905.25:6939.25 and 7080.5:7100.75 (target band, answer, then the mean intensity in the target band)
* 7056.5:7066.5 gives 0.0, 16.2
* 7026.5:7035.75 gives -0.3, 16.9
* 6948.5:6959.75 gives 0.3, 16.3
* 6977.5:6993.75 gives 0.1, 16.5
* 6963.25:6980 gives 0.6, 16.1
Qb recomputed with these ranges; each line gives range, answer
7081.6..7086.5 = 15.8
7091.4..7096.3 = 15.9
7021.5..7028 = 16.9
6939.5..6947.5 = 16.5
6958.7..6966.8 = 16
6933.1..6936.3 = 16.4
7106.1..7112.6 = 15.4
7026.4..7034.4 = 17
